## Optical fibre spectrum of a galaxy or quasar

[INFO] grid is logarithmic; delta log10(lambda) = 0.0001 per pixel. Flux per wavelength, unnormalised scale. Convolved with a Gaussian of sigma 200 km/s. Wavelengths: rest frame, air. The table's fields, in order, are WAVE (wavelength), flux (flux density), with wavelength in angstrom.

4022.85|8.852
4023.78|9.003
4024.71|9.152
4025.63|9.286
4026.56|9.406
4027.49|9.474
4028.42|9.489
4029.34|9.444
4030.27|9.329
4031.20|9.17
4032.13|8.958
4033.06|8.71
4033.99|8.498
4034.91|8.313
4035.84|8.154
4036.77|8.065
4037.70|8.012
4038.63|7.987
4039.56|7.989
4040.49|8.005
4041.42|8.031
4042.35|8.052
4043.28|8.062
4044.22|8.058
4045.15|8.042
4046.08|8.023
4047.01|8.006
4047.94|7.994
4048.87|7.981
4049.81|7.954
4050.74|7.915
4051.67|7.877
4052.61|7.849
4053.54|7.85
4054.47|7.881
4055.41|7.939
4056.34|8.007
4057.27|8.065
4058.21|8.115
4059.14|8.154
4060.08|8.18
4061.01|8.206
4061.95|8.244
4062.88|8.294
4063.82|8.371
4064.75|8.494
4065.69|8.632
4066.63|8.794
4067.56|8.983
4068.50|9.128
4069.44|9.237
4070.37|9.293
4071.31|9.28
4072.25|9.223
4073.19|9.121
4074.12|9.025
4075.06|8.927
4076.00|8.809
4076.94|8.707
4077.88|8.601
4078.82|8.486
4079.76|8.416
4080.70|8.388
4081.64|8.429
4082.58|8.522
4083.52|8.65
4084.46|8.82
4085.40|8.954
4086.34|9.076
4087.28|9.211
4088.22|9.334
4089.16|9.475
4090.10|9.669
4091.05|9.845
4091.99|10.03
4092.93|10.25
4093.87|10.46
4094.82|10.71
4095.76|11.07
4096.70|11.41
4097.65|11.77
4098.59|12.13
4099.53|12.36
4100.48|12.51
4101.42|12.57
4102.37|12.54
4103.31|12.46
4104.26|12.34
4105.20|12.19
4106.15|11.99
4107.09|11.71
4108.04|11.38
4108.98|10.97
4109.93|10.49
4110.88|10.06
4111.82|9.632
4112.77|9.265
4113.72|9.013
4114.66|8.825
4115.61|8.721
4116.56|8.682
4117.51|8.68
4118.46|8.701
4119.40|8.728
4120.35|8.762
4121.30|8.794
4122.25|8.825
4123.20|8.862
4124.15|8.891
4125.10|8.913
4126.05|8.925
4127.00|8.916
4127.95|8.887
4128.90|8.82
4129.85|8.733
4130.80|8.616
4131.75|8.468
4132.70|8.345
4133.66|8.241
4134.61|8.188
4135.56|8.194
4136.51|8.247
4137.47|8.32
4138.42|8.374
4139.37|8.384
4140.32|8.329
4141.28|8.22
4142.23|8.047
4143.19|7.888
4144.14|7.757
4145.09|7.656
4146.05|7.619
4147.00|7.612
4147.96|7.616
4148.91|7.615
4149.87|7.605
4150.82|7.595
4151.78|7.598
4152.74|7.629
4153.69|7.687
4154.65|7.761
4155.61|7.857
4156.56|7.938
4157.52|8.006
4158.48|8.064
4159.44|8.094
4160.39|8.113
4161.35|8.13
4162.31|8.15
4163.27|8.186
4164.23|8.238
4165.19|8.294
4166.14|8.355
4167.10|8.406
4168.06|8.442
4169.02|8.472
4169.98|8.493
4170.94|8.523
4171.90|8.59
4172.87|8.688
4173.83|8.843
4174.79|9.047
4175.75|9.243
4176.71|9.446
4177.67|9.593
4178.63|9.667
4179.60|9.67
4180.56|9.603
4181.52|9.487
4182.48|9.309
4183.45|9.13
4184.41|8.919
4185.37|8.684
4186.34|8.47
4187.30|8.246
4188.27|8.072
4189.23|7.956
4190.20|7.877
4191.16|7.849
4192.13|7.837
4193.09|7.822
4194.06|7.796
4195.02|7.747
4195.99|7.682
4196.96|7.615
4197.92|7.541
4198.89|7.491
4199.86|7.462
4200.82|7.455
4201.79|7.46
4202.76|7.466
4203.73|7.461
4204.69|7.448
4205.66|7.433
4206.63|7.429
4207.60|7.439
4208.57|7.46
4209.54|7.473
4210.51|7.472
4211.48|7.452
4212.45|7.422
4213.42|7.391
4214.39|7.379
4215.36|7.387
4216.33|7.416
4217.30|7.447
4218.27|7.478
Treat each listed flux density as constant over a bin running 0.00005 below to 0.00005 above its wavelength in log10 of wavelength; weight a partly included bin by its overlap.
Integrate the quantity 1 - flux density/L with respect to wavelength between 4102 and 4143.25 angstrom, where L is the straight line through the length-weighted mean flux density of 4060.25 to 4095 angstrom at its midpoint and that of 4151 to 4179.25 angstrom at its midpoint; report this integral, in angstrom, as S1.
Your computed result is -2.9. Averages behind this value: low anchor 9.01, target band 9.31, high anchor 8.39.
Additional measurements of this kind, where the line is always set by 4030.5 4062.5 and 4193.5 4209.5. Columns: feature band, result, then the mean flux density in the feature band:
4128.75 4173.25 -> -2.3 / 8.12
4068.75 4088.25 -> -2.1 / 8.87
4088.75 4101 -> -4.6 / 10.9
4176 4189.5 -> -2.6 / 9.04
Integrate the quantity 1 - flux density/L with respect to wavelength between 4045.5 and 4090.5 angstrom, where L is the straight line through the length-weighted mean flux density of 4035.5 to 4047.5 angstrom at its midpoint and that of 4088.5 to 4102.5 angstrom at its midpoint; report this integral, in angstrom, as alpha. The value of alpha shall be 4.5 angstrom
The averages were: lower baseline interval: 8.04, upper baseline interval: 11.1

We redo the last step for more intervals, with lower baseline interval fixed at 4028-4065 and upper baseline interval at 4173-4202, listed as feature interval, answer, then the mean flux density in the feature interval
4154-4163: 0.4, 8.01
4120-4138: -0.6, 8.62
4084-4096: -2.1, 9.74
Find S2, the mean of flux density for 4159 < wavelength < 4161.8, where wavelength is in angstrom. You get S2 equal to 8.13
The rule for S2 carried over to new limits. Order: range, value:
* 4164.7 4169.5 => 8.41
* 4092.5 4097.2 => 10.8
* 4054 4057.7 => 7.98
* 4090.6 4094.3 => 10.2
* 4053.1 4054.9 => 7.88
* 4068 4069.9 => 9.15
